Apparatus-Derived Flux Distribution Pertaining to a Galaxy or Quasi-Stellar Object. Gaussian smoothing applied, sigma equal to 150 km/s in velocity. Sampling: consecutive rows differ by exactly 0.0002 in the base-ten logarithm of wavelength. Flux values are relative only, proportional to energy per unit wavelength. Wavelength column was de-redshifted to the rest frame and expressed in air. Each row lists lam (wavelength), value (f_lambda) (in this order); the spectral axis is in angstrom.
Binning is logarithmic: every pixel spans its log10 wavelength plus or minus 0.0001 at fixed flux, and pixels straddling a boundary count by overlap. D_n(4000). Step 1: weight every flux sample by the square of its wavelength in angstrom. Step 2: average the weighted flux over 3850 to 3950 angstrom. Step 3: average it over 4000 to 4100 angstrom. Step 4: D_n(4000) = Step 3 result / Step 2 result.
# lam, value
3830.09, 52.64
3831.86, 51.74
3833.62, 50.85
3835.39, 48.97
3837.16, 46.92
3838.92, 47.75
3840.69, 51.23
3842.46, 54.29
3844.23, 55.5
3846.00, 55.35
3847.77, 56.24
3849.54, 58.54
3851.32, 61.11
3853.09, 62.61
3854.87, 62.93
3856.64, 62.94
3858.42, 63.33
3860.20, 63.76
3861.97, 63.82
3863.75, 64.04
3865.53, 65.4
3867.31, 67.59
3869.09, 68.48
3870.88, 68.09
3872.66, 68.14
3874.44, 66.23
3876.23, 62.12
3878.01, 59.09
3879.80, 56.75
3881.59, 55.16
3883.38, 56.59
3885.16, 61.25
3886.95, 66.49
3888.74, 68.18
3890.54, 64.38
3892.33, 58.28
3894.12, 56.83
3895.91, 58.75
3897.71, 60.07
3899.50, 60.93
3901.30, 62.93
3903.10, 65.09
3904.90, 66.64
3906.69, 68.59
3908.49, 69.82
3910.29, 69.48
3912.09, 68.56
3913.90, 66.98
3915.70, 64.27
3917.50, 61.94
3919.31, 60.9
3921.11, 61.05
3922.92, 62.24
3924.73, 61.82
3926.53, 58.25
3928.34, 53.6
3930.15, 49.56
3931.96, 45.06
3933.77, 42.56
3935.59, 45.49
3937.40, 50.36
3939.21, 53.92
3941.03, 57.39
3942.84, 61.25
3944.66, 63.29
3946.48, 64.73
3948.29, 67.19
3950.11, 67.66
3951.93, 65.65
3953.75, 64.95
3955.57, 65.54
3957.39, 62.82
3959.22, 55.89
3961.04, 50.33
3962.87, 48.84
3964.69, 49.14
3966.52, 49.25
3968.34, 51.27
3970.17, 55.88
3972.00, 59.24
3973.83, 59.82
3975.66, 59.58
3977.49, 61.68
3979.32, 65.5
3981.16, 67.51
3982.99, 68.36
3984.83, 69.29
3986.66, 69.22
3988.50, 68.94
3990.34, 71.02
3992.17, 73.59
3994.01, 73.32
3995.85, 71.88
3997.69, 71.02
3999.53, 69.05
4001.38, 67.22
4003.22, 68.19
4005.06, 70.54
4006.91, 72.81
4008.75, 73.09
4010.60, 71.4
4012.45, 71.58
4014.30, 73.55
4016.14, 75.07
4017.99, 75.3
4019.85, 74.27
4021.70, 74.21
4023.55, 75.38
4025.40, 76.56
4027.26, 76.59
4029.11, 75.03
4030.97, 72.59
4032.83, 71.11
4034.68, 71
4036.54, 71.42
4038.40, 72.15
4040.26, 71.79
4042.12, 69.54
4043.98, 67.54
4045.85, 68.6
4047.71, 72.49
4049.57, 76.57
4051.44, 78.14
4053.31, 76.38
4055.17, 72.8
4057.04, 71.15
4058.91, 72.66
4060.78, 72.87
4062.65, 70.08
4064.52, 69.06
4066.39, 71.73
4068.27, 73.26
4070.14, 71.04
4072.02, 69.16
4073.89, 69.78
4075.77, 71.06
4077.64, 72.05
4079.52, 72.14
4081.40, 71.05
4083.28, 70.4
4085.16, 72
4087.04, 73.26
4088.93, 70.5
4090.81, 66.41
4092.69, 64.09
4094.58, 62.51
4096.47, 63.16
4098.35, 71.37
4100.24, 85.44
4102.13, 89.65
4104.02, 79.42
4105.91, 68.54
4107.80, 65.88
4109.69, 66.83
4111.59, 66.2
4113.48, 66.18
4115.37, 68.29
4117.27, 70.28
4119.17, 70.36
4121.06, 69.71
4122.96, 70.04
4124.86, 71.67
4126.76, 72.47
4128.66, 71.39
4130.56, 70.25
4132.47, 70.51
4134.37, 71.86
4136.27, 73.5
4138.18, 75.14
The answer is 1.3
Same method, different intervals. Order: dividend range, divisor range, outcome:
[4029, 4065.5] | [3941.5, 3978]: 1.27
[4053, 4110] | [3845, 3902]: 1.28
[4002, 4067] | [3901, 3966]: 1.28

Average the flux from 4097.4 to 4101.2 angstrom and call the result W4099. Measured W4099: 78.5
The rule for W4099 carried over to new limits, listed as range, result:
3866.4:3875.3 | 67.7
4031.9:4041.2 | 71.5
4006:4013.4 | 72.2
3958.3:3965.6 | 51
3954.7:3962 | 58.5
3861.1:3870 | 65.8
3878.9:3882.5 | 55.8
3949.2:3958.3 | 65.3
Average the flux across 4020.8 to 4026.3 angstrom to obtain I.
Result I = 75.5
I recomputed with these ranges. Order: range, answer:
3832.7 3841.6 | 49.2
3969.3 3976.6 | 58.7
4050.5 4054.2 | 77.1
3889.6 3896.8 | 59.6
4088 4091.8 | 68.5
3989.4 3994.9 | 72.7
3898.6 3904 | 62.9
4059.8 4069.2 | 71.4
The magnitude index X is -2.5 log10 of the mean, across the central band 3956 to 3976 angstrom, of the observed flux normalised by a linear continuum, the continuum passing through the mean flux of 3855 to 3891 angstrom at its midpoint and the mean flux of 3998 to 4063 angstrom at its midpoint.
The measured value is 0.25 mag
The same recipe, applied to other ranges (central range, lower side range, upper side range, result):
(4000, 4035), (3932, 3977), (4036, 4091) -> -0.12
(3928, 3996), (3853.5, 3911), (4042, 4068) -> 0.13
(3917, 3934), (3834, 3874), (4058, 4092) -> 0.13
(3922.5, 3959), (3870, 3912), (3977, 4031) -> 0.15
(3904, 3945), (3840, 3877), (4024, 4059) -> 0.12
